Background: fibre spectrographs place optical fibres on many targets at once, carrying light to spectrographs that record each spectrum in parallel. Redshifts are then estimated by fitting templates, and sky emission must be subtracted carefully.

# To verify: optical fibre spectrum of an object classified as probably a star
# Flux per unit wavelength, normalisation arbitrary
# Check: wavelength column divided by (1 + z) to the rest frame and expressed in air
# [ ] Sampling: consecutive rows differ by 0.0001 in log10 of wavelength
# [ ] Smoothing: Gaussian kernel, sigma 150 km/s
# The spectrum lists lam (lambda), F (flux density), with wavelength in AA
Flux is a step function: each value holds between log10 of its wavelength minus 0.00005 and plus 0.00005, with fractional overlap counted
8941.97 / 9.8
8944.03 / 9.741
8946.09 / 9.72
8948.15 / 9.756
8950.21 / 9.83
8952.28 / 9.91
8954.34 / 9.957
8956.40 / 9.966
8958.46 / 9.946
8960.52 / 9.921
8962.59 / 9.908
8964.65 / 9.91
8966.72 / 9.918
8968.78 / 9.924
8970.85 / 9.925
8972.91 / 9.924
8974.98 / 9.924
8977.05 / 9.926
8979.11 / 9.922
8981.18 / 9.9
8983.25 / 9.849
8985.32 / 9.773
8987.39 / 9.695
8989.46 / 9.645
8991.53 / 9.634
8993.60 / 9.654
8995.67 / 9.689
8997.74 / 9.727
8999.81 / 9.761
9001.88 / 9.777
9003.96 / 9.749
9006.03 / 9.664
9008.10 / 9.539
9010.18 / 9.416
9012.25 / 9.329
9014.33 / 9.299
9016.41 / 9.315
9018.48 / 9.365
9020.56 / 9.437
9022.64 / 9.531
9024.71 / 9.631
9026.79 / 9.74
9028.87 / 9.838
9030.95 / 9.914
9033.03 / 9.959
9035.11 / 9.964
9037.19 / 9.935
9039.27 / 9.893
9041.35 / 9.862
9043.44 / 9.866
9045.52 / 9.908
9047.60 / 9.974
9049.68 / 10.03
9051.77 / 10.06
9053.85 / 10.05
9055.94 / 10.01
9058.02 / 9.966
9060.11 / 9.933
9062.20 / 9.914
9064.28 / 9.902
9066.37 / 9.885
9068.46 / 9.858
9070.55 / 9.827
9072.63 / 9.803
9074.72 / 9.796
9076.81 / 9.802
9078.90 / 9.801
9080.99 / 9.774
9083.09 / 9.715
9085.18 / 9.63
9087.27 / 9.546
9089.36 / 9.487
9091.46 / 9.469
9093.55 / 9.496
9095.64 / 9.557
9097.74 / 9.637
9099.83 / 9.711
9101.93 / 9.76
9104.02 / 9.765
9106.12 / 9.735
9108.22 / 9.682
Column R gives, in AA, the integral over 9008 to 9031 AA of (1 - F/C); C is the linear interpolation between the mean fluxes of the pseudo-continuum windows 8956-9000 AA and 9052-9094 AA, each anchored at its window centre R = 0.7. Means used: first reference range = 9.84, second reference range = 9.79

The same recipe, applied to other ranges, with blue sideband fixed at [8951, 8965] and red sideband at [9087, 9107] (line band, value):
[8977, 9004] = 0.3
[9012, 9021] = 0.4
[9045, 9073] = -0.7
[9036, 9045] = -0.1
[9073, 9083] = -0.1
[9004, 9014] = 0.3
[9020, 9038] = 0.0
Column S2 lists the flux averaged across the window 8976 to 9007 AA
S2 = 9.76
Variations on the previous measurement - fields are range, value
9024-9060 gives 9.92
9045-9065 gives 9.98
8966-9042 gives 9.73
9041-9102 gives 9.8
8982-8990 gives 9.75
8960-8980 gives 9.92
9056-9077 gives 9.88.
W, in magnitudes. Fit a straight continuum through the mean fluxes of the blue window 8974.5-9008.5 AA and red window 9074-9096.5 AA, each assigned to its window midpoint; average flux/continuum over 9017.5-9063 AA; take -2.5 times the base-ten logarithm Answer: -0.02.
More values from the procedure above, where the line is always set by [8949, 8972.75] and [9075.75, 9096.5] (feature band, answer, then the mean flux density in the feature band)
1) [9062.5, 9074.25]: -0.02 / 9.86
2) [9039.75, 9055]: -0.03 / 9.96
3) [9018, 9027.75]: 0.03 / 9.55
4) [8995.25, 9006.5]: 0.01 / 9.74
